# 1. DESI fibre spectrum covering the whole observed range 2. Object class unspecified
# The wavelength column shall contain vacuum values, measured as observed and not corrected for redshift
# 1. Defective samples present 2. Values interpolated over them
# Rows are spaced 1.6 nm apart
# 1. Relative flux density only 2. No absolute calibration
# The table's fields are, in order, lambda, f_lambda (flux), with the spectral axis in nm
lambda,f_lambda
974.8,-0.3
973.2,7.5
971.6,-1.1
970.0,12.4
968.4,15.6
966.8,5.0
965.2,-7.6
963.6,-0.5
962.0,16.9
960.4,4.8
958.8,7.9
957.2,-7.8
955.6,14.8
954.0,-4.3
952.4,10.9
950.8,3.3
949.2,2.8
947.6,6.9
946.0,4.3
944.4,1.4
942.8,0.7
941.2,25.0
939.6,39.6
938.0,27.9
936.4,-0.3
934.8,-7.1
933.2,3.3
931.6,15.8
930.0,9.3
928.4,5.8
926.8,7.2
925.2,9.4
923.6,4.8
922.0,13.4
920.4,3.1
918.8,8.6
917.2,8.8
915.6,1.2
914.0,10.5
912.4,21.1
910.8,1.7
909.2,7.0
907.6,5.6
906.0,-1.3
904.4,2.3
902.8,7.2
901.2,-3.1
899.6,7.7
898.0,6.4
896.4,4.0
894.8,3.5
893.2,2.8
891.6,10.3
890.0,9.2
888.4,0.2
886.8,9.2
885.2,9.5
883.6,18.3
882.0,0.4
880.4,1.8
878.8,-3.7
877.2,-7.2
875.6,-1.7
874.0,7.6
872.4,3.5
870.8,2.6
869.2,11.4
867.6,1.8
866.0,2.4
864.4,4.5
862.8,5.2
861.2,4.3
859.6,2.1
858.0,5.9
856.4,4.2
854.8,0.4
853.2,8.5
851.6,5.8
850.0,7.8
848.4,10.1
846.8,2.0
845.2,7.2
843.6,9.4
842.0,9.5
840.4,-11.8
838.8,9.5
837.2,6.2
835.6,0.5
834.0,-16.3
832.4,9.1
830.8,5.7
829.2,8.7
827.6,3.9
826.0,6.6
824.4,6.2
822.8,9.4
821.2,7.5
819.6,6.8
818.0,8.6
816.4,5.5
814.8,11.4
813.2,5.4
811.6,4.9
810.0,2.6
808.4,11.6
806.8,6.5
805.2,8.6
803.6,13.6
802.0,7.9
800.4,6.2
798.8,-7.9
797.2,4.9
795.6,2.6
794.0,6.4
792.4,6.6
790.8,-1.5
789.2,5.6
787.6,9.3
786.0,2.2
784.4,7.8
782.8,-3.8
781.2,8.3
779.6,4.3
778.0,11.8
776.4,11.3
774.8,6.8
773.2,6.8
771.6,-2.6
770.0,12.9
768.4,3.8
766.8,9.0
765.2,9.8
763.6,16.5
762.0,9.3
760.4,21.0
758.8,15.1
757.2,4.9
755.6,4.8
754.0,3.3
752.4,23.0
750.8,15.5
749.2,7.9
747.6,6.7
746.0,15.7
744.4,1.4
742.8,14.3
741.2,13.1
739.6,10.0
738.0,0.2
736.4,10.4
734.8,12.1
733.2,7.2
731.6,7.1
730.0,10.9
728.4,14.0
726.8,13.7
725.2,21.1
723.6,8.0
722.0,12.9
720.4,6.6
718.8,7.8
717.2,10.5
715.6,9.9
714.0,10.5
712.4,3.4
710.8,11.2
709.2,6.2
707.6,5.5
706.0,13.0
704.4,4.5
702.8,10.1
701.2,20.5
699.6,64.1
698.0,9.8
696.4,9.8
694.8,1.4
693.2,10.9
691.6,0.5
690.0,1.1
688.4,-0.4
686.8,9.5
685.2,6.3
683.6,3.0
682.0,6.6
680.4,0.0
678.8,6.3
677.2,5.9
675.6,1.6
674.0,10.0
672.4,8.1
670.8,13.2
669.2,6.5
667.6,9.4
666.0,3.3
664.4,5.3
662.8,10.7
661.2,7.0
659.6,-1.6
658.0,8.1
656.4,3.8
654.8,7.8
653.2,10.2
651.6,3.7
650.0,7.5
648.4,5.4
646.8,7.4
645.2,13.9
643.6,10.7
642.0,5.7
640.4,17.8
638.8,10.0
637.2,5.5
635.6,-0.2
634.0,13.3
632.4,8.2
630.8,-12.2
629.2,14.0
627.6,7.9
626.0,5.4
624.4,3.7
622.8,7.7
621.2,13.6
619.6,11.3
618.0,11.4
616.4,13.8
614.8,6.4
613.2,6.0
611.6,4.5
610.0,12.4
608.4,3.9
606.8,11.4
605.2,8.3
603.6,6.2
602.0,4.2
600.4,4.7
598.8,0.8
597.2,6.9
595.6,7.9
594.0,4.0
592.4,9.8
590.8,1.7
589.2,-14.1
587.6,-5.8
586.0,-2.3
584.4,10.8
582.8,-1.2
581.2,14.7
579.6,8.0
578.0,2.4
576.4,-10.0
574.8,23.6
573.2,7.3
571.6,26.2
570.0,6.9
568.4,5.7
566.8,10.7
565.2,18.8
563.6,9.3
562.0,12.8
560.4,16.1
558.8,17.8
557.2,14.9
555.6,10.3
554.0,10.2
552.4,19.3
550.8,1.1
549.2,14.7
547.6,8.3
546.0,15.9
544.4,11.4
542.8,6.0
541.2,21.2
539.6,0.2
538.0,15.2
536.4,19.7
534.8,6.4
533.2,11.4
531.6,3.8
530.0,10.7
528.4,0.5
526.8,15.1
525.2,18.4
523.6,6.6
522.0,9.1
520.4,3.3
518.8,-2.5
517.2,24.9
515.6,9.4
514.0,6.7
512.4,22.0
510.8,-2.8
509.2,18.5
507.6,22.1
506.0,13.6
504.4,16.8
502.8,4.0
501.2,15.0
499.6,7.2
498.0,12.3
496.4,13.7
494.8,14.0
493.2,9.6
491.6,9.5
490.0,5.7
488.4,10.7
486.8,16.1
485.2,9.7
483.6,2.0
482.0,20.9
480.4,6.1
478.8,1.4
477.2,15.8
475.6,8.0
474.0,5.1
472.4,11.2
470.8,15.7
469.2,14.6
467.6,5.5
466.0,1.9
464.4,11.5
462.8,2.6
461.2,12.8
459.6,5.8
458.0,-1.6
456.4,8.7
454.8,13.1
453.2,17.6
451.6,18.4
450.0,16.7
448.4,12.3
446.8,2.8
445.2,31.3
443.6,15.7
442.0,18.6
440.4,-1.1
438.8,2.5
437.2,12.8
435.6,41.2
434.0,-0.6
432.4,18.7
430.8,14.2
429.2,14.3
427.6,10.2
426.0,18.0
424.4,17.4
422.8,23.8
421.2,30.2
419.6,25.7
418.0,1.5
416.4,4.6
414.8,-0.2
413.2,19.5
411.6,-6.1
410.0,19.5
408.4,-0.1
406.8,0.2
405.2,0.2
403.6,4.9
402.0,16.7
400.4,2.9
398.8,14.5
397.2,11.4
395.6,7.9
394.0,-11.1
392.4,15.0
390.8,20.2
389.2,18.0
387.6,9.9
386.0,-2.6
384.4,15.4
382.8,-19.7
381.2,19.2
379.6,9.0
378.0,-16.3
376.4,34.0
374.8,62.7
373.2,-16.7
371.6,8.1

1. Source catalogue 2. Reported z 0.878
